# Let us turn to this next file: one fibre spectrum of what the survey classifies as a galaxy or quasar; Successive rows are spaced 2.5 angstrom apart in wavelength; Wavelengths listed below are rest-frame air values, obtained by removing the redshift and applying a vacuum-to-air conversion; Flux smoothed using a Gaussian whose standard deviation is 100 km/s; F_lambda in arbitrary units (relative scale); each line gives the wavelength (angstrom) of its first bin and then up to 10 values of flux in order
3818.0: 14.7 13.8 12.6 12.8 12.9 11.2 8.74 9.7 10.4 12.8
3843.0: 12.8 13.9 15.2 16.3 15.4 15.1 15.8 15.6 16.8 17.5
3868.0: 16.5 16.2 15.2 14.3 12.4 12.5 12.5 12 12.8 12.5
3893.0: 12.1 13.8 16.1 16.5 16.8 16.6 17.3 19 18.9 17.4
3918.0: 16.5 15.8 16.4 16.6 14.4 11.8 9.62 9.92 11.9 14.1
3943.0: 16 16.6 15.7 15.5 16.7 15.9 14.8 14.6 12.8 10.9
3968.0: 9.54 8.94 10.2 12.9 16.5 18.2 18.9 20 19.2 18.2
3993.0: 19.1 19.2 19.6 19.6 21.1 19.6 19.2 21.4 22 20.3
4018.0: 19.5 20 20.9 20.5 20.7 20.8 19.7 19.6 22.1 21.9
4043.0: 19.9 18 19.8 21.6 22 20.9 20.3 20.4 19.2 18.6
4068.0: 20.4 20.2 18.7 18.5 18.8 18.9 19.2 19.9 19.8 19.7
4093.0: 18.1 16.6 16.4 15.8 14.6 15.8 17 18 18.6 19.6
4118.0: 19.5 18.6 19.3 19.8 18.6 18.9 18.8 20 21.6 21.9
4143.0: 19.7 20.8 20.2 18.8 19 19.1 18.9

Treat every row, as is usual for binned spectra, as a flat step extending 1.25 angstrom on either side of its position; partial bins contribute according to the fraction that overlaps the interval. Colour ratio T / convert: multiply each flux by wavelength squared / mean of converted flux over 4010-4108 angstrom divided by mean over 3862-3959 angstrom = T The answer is 1.40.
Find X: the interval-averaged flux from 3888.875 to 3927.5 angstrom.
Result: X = 16.1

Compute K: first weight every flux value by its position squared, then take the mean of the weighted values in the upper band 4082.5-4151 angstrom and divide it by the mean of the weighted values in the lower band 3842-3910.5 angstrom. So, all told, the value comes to 1.42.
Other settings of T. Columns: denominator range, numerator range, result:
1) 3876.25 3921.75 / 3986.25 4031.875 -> 1.41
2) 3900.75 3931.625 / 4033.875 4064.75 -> 1.33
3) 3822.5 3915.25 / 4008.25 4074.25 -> 1.54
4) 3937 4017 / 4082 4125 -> 1.16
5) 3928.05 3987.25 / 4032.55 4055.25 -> 1.53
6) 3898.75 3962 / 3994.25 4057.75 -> 1.39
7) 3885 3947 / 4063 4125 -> 1.35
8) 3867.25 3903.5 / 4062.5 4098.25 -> 1.48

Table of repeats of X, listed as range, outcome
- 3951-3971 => 13.3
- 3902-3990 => 15.1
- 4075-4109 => 17.8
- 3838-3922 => 15.1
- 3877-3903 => 13.5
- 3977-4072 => 20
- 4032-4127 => 19.1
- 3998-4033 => 20.4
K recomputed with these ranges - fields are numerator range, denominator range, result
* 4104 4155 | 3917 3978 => 1.53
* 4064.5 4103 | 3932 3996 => 1.32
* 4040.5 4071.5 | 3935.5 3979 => 1.56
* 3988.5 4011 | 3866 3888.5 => 1.49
